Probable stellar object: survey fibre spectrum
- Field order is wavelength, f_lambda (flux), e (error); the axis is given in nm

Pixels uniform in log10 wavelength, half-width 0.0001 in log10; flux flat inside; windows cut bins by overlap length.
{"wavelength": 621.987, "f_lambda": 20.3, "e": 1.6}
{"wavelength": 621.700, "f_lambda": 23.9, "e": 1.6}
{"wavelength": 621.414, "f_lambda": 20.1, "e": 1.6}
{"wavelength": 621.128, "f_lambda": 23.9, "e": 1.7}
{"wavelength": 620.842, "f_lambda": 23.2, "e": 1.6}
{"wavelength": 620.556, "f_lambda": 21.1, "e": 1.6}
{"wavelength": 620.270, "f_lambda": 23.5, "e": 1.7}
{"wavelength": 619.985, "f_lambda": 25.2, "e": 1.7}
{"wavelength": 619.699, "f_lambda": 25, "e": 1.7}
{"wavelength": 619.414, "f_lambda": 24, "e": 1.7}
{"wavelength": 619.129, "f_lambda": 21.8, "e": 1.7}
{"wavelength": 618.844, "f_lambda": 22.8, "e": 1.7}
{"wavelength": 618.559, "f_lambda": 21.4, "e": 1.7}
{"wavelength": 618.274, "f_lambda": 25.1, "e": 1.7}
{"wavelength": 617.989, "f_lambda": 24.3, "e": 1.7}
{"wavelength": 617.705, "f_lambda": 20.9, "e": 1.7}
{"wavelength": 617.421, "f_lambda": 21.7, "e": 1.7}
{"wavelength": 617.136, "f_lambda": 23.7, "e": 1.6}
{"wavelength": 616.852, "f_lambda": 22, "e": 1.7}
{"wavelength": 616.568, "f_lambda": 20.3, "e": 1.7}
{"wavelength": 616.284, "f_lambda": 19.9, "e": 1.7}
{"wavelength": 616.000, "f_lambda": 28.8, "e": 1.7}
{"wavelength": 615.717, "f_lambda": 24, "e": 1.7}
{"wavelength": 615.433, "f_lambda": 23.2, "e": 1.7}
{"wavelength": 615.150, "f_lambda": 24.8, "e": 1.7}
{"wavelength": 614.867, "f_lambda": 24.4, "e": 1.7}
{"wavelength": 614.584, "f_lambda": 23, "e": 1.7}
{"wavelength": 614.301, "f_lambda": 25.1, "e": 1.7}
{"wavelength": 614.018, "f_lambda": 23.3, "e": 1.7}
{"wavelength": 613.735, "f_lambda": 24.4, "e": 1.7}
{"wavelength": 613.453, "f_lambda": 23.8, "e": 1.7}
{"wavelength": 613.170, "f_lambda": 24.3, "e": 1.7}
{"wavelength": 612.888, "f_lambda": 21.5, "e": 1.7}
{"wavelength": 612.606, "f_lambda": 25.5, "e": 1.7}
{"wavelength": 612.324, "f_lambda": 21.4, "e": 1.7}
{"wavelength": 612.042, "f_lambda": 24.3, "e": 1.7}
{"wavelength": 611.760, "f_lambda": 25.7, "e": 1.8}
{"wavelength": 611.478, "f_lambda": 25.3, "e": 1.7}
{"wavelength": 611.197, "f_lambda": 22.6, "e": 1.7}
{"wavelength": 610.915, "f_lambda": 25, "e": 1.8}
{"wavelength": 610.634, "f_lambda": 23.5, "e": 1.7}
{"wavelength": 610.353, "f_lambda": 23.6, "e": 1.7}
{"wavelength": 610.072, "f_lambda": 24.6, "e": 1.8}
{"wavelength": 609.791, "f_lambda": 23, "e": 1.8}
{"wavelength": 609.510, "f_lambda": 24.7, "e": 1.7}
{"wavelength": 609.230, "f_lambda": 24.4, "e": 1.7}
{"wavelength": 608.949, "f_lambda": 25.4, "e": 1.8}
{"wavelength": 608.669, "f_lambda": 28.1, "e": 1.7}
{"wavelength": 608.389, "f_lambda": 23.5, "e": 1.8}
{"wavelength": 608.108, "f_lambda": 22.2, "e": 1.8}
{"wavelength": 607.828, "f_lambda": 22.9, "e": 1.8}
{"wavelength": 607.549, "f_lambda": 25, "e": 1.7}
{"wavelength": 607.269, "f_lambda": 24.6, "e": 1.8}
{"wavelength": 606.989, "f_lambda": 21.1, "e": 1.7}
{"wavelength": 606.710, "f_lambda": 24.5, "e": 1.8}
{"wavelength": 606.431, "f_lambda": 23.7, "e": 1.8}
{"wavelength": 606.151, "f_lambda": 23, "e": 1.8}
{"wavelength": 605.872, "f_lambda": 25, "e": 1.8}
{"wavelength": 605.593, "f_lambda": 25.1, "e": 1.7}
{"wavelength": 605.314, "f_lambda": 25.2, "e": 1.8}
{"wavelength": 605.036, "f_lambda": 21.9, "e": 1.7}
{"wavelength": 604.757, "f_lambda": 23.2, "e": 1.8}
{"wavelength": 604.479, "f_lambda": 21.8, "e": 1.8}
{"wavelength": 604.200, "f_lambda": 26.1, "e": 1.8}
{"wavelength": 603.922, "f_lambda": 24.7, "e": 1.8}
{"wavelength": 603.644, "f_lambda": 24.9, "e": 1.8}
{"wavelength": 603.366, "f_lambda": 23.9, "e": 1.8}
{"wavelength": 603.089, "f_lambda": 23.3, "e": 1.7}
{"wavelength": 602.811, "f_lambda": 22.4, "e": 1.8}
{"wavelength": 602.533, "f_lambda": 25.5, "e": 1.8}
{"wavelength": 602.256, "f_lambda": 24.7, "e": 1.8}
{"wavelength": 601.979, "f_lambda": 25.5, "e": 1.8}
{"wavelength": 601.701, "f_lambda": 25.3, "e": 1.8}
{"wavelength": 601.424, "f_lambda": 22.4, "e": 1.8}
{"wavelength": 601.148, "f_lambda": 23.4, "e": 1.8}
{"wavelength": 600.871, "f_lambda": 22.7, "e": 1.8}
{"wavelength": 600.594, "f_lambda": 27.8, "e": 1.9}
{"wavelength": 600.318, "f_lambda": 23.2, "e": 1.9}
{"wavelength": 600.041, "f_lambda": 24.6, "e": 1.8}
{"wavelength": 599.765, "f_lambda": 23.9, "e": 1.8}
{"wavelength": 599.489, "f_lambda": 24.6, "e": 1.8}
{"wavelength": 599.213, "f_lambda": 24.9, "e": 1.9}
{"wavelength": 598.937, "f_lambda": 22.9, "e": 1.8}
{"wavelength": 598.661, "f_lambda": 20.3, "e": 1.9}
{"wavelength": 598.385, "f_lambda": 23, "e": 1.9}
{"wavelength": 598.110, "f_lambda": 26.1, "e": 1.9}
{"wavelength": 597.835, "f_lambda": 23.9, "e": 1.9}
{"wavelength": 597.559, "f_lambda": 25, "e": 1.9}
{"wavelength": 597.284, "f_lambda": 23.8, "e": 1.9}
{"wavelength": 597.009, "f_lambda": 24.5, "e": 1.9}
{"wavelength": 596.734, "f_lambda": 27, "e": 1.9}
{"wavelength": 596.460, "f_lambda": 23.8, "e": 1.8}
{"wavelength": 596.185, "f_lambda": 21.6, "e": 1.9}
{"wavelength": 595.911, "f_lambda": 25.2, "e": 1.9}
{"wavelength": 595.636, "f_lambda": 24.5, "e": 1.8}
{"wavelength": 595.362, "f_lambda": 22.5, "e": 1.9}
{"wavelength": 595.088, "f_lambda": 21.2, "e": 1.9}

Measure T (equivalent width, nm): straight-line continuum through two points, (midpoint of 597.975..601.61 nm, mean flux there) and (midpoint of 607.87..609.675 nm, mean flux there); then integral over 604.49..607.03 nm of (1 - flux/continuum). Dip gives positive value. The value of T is 0.073 nm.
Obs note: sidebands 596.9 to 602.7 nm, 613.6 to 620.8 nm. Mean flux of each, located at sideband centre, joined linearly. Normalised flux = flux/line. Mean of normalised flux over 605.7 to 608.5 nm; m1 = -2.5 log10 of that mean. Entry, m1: 0.01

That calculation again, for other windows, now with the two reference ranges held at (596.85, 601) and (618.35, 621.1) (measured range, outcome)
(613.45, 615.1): -0.03 mag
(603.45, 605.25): 0.00 mag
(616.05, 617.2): 0.07 mag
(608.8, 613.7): -0.02 mag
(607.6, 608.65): 0.00 mag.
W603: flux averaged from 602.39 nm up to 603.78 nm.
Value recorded 24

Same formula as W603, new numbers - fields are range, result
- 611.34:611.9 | 25.5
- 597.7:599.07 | 23.2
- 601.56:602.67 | 25.2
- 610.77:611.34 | 23.8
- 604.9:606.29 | 24.1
